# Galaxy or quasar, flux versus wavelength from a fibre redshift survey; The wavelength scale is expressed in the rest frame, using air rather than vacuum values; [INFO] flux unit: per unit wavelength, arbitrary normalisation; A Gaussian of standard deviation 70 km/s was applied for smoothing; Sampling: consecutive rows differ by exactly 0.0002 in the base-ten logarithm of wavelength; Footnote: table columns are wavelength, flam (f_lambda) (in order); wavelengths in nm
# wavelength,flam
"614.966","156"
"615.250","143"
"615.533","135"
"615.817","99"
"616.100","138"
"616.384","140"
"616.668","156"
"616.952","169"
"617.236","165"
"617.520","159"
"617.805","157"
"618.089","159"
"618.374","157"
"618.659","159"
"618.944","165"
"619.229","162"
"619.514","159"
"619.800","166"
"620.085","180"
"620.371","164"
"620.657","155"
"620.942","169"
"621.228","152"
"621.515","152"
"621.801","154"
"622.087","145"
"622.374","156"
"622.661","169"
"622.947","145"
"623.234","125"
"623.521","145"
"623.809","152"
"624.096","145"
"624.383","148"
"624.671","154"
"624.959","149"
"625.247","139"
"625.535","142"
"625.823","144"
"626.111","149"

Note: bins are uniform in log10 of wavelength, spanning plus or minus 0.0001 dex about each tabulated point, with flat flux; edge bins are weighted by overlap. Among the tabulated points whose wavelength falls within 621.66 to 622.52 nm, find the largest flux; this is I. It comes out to 156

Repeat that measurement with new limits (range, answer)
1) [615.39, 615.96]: 135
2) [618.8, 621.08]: 180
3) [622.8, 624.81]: 154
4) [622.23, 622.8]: 169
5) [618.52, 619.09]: 165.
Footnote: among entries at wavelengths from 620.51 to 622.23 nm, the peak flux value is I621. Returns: 169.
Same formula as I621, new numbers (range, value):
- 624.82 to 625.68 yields 149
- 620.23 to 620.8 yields 164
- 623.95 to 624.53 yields 148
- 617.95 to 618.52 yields 159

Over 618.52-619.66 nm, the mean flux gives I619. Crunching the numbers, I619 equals 161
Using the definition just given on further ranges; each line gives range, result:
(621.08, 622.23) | 151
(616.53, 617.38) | 163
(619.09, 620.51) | 166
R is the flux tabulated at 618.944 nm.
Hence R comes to 165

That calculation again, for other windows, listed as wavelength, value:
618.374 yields 157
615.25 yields 143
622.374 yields 156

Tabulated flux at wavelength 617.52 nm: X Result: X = 159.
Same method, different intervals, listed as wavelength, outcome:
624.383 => 148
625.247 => 139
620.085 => 180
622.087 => 145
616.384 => 140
